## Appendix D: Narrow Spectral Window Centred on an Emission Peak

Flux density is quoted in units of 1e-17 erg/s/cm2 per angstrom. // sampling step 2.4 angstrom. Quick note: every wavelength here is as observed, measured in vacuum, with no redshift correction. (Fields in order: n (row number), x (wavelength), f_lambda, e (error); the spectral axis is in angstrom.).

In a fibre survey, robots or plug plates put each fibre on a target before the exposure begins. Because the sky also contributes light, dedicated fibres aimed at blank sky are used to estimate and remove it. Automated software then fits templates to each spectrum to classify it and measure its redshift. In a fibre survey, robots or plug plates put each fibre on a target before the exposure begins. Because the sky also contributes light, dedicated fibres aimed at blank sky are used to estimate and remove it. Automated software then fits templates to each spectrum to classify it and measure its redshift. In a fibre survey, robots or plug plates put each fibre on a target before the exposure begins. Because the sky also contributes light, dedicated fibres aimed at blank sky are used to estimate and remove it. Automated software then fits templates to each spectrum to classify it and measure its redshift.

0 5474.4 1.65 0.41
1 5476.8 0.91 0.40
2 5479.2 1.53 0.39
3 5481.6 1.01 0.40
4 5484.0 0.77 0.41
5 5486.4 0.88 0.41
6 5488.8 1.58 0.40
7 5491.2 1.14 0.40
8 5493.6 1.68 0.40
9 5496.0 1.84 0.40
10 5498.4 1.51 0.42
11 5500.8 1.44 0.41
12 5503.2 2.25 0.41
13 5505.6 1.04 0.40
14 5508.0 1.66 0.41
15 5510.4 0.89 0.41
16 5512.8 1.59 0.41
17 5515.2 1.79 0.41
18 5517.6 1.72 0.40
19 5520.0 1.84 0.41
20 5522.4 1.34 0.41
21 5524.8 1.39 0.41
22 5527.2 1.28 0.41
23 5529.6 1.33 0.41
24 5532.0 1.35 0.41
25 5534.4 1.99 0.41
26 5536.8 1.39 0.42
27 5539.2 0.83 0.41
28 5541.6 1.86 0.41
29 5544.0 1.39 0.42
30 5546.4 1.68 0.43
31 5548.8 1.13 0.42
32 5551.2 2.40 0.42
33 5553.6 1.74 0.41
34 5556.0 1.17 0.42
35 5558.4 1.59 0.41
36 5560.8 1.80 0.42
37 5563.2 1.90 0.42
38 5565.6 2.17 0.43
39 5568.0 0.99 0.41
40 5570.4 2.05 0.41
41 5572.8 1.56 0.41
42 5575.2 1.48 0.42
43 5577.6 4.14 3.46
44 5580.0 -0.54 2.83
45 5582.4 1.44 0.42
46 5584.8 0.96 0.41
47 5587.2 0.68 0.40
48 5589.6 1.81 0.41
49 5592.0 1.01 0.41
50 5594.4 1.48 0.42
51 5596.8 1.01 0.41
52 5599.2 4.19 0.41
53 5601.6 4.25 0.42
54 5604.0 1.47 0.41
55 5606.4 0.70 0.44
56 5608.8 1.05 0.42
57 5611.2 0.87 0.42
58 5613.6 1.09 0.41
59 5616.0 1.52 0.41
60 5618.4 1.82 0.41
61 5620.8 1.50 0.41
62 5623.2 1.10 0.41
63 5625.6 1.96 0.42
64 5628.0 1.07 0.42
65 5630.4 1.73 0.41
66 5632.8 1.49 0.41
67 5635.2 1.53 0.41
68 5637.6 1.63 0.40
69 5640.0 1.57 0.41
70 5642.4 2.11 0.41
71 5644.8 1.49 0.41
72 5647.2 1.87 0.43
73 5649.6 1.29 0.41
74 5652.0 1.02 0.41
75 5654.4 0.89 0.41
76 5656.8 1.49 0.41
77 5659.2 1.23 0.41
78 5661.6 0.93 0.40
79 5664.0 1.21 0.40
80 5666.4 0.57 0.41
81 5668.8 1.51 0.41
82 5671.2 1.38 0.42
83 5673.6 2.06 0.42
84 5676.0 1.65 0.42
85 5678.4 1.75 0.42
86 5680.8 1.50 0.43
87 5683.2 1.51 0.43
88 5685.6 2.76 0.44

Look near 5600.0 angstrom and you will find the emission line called H-beta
